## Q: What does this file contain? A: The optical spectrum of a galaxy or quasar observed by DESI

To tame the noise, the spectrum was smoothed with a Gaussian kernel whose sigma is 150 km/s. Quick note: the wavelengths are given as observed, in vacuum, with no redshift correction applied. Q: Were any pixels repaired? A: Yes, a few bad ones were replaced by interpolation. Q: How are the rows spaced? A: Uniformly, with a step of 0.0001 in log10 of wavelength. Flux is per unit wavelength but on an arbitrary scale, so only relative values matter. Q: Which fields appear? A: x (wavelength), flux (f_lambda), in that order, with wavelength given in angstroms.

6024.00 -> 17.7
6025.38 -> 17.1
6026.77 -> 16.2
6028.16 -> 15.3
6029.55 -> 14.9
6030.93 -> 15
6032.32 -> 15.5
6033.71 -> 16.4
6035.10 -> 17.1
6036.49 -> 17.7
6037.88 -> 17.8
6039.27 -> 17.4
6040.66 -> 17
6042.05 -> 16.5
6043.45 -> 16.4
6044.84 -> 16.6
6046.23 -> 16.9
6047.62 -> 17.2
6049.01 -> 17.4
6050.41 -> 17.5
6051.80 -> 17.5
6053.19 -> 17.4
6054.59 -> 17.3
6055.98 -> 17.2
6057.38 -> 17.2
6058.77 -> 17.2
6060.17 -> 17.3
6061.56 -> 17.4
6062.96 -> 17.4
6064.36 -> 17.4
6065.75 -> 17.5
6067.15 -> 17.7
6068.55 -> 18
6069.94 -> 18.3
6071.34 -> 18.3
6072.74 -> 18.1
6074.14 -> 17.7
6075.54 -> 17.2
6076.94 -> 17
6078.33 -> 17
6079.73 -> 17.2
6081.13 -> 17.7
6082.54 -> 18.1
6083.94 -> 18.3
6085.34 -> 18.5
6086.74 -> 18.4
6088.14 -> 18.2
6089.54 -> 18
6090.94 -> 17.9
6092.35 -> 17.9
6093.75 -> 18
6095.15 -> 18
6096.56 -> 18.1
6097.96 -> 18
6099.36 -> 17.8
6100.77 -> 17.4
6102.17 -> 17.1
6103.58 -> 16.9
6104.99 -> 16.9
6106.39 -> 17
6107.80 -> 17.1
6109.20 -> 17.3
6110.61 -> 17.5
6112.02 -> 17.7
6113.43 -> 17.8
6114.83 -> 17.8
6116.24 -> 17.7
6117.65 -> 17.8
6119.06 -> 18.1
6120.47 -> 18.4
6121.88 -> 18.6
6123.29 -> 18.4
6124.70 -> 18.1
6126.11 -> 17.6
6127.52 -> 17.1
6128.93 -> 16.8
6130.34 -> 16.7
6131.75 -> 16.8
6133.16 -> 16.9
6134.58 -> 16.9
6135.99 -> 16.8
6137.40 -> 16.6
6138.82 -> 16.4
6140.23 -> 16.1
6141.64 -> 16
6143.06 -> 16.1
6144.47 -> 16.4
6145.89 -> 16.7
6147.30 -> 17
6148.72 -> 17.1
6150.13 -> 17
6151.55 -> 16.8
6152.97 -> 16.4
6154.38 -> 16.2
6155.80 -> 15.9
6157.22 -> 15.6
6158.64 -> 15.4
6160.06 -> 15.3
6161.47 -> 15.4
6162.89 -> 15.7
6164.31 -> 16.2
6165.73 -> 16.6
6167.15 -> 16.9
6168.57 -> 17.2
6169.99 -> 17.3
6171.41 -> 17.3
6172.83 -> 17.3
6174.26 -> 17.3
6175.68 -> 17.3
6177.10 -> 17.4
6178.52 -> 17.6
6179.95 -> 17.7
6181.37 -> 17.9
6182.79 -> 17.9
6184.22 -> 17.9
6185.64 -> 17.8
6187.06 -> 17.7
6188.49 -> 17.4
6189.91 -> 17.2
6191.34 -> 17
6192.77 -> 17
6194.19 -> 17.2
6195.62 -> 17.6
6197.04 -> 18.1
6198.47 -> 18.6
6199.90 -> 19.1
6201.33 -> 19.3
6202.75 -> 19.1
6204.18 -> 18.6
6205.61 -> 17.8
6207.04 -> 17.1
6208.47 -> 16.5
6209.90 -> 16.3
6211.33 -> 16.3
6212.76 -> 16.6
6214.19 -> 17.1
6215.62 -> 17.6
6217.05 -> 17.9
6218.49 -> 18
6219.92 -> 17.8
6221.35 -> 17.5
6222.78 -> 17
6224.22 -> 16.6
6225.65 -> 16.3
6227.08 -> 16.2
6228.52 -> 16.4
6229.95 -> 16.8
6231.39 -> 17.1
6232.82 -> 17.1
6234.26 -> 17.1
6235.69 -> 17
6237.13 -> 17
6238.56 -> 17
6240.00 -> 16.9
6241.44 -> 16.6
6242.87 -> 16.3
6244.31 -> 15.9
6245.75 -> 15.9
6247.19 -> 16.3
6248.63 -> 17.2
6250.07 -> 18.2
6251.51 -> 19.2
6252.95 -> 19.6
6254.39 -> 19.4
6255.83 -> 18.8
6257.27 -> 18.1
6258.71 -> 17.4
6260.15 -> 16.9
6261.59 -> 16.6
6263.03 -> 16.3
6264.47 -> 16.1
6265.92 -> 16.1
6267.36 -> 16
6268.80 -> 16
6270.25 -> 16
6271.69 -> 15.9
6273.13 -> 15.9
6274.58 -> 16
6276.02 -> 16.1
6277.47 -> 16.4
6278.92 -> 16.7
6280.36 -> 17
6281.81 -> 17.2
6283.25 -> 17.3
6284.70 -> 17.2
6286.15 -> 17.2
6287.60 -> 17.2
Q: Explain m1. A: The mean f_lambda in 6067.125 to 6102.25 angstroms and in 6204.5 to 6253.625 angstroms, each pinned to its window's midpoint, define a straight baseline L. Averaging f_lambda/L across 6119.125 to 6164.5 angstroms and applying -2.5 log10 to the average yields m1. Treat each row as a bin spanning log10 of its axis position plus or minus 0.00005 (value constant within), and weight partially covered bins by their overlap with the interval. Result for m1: 0.05 mag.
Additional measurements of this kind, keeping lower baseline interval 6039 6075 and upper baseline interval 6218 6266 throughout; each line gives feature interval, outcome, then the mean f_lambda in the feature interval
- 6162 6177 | 0.02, 16.9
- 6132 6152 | 0.04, 16.6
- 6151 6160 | 0.08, 16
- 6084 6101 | -0.04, 18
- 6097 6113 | 0.00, 17.4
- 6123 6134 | 0.00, 17.3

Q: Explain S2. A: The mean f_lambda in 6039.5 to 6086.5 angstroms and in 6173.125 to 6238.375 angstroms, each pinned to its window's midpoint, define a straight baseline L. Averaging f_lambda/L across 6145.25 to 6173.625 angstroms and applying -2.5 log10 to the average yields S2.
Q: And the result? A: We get 0.06 mag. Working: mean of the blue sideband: 17.4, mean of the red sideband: 17.4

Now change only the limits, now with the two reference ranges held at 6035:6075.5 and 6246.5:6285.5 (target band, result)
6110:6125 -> -0.04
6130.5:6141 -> 0.04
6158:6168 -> 0.08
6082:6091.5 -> -0.05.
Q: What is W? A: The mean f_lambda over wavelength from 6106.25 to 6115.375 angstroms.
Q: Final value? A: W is 17.5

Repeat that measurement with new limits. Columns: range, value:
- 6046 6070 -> 17.4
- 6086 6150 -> 17.4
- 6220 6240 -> 16.9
